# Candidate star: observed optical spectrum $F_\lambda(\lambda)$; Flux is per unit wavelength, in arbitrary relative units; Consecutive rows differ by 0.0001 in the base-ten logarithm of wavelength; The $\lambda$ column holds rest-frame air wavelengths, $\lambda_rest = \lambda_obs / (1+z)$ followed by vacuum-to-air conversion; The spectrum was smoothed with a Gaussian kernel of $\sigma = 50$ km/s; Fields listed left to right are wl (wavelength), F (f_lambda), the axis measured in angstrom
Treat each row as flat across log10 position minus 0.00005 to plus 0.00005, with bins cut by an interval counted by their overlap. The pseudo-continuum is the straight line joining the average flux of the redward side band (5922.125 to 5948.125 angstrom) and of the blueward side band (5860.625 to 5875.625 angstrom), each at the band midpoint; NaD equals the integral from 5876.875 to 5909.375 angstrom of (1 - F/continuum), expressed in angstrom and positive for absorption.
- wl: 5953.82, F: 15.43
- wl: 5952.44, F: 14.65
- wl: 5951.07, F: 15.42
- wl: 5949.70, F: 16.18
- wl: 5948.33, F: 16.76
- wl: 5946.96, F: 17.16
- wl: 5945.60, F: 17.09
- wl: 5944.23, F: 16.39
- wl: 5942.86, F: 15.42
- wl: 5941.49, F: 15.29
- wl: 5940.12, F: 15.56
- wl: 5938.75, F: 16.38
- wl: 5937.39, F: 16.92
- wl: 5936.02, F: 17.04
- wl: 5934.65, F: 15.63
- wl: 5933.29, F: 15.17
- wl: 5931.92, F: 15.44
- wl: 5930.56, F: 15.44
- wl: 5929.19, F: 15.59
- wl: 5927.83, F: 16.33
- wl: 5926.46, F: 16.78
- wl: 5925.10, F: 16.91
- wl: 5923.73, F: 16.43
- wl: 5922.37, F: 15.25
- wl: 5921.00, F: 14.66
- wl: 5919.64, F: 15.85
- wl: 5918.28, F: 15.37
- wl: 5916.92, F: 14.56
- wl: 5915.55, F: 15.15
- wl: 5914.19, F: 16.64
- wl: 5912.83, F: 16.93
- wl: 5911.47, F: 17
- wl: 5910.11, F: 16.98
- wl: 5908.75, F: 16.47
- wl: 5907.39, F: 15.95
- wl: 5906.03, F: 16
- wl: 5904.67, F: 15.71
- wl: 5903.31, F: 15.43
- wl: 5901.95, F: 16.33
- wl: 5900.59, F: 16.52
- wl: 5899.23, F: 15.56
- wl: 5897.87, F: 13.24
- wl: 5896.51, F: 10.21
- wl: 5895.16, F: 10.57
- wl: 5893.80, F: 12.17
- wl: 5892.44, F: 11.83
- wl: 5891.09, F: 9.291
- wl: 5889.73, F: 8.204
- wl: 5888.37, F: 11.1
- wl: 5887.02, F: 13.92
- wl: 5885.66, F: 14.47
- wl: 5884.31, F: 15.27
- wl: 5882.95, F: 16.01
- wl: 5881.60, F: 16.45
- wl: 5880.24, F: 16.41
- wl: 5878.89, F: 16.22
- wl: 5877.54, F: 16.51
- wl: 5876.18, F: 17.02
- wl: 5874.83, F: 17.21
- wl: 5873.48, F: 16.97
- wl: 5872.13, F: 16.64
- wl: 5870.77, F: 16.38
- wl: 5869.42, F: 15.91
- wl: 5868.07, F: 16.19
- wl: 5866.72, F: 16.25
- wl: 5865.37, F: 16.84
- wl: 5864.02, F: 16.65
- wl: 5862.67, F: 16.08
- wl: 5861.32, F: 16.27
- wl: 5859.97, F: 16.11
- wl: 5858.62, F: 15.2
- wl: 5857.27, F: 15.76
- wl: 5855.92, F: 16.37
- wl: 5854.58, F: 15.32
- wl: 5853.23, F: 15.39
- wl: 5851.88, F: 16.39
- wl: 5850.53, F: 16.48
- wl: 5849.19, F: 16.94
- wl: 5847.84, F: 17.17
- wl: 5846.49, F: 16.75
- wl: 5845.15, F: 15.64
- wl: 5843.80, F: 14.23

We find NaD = 4.4 angstrom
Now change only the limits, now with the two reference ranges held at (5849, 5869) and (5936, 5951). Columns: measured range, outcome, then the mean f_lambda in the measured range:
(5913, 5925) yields 0.5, 15.6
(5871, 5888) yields 0.2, 16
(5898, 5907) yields 0.3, 15.8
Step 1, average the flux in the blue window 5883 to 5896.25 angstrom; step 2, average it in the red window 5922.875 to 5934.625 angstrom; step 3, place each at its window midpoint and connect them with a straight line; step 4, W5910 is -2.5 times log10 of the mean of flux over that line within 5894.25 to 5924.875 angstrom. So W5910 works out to -0.09 mag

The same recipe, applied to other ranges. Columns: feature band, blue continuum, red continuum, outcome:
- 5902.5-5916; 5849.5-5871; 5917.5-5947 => -0.015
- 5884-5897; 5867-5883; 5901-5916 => 0.373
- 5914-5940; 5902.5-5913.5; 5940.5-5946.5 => 0.023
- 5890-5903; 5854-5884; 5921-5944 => 0.253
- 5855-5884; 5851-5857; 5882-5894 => -0.143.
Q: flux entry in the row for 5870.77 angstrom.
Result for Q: 16.38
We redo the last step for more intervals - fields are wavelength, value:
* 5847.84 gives 17.17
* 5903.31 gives 15.43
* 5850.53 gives 16.48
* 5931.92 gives 15.44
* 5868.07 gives 16.19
